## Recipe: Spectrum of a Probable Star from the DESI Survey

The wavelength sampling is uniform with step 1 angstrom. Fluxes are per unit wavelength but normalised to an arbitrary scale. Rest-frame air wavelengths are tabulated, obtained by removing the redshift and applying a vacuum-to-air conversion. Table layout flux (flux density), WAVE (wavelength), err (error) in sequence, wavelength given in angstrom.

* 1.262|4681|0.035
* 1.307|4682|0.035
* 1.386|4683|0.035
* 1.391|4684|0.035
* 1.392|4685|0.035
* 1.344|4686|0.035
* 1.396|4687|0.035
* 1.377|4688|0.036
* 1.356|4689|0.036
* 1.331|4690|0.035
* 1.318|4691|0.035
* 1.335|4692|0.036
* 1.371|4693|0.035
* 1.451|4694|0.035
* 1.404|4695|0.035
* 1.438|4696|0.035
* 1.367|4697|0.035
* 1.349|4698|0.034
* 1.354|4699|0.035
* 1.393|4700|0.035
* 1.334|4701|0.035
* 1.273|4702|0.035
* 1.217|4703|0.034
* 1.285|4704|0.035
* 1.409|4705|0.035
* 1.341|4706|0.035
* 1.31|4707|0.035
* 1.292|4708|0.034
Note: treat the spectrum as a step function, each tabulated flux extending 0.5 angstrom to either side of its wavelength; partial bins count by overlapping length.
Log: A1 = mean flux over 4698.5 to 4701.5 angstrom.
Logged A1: 1.36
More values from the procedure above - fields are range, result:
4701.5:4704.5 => 1.26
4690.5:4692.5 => 1.33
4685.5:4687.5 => 1.37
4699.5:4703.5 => 1.3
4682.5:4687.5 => 1.38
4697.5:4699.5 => 1.35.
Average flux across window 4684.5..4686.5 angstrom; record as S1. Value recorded 1.37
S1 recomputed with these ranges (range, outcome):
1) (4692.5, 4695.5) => 1.41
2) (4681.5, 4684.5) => 1.36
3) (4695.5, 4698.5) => 1.38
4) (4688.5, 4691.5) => 1.34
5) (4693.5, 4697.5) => 1.41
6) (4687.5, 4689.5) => 1.37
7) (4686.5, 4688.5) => 1.39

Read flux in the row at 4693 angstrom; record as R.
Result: 1.371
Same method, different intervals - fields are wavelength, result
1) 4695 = 1.404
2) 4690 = 1.331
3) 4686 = 1.344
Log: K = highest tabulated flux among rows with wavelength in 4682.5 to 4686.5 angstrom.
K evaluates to 1.392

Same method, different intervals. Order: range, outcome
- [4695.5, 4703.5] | 1.438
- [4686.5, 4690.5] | 1.396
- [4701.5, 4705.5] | 1.409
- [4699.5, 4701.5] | 1.393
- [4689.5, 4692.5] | 1.335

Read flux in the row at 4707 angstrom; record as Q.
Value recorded 1.31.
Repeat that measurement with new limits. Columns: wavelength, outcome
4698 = 1.349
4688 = 1.377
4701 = 1.334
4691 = 1.318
